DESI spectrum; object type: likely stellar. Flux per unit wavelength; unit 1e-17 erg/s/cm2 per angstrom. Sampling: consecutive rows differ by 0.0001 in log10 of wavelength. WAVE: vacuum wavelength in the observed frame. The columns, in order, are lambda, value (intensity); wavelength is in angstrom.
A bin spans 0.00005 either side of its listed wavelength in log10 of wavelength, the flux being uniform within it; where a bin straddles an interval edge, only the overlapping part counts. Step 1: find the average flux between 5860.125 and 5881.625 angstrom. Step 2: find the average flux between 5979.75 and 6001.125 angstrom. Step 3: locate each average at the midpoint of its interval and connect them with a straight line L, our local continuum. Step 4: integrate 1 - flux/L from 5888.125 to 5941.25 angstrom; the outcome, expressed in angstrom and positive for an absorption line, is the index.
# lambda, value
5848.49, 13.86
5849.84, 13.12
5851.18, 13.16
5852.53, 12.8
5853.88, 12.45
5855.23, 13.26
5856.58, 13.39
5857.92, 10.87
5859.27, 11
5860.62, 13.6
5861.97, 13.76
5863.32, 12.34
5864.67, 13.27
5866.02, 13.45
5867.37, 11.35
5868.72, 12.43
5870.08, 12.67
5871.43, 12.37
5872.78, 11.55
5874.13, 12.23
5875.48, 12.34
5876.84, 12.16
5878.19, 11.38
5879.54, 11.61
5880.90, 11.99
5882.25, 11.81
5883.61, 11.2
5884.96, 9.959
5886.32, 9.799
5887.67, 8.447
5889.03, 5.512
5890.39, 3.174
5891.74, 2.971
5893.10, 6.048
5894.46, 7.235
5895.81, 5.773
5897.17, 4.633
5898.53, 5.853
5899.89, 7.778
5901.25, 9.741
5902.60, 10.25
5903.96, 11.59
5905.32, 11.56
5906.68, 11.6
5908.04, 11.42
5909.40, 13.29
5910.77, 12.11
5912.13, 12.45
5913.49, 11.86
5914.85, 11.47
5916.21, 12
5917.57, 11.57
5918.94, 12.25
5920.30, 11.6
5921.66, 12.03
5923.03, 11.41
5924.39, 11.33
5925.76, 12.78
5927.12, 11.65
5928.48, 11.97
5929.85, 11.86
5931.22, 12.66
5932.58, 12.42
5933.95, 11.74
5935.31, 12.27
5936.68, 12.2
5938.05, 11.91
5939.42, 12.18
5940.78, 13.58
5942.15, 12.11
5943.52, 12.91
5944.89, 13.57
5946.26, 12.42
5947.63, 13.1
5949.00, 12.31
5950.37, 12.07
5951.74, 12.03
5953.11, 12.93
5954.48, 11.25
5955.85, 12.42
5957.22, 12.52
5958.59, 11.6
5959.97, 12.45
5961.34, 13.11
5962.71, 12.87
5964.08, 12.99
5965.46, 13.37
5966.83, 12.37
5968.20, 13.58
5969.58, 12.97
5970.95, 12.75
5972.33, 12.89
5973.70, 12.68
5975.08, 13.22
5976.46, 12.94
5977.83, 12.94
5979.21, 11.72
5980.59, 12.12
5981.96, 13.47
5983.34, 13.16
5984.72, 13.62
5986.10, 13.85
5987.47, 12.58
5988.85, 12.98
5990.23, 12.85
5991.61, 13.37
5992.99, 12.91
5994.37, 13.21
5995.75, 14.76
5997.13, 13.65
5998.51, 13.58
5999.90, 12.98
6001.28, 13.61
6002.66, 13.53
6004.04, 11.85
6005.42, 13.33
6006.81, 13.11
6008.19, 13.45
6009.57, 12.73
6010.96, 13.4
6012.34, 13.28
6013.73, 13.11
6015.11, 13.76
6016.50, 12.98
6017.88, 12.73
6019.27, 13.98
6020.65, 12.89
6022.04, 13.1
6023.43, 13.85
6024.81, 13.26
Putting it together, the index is 9.8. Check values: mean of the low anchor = 12.4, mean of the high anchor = 13.3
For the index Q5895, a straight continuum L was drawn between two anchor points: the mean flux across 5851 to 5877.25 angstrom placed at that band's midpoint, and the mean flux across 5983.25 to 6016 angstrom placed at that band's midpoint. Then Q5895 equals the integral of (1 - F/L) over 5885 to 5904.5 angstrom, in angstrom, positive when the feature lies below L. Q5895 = 8.6 angstrom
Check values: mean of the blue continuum 12.5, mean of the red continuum 13.3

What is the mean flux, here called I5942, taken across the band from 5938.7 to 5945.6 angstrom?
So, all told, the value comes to 12.9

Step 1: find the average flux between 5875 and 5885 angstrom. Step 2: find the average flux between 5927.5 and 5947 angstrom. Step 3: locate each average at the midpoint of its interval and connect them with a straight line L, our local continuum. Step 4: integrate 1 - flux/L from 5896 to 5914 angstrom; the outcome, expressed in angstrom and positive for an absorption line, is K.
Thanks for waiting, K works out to 2.7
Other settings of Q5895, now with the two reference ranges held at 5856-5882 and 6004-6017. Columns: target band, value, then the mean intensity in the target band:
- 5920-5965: 1.5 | 12.3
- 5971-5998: -0.2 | 13.1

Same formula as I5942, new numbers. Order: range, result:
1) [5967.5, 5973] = 13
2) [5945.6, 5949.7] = 12.6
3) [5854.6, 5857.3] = 13.3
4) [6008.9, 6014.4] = 13.1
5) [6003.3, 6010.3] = 12.9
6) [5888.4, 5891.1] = 4.31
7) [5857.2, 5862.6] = 12.3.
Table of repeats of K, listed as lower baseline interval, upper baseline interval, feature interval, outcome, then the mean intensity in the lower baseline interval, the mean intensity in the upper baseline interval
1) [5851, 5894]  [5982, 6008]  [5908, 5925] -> -0.1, 11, 13.3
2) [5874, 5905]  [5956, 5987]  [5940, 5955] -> -1.2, 8.82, 12.9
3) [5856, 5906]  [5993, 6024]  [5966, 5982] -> -0.4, 10.2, 13.3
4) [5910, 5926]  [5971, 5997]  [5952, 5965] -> 0.2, 11.9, 13.1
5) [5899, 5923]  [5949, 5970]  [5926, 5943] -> -0.4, 11.4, 12.6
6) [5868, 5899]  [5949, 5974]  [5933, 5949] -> -1.1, 9.29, 12.6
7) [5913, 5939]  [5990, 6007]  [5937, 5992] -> -0.3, 11.9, 13.3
